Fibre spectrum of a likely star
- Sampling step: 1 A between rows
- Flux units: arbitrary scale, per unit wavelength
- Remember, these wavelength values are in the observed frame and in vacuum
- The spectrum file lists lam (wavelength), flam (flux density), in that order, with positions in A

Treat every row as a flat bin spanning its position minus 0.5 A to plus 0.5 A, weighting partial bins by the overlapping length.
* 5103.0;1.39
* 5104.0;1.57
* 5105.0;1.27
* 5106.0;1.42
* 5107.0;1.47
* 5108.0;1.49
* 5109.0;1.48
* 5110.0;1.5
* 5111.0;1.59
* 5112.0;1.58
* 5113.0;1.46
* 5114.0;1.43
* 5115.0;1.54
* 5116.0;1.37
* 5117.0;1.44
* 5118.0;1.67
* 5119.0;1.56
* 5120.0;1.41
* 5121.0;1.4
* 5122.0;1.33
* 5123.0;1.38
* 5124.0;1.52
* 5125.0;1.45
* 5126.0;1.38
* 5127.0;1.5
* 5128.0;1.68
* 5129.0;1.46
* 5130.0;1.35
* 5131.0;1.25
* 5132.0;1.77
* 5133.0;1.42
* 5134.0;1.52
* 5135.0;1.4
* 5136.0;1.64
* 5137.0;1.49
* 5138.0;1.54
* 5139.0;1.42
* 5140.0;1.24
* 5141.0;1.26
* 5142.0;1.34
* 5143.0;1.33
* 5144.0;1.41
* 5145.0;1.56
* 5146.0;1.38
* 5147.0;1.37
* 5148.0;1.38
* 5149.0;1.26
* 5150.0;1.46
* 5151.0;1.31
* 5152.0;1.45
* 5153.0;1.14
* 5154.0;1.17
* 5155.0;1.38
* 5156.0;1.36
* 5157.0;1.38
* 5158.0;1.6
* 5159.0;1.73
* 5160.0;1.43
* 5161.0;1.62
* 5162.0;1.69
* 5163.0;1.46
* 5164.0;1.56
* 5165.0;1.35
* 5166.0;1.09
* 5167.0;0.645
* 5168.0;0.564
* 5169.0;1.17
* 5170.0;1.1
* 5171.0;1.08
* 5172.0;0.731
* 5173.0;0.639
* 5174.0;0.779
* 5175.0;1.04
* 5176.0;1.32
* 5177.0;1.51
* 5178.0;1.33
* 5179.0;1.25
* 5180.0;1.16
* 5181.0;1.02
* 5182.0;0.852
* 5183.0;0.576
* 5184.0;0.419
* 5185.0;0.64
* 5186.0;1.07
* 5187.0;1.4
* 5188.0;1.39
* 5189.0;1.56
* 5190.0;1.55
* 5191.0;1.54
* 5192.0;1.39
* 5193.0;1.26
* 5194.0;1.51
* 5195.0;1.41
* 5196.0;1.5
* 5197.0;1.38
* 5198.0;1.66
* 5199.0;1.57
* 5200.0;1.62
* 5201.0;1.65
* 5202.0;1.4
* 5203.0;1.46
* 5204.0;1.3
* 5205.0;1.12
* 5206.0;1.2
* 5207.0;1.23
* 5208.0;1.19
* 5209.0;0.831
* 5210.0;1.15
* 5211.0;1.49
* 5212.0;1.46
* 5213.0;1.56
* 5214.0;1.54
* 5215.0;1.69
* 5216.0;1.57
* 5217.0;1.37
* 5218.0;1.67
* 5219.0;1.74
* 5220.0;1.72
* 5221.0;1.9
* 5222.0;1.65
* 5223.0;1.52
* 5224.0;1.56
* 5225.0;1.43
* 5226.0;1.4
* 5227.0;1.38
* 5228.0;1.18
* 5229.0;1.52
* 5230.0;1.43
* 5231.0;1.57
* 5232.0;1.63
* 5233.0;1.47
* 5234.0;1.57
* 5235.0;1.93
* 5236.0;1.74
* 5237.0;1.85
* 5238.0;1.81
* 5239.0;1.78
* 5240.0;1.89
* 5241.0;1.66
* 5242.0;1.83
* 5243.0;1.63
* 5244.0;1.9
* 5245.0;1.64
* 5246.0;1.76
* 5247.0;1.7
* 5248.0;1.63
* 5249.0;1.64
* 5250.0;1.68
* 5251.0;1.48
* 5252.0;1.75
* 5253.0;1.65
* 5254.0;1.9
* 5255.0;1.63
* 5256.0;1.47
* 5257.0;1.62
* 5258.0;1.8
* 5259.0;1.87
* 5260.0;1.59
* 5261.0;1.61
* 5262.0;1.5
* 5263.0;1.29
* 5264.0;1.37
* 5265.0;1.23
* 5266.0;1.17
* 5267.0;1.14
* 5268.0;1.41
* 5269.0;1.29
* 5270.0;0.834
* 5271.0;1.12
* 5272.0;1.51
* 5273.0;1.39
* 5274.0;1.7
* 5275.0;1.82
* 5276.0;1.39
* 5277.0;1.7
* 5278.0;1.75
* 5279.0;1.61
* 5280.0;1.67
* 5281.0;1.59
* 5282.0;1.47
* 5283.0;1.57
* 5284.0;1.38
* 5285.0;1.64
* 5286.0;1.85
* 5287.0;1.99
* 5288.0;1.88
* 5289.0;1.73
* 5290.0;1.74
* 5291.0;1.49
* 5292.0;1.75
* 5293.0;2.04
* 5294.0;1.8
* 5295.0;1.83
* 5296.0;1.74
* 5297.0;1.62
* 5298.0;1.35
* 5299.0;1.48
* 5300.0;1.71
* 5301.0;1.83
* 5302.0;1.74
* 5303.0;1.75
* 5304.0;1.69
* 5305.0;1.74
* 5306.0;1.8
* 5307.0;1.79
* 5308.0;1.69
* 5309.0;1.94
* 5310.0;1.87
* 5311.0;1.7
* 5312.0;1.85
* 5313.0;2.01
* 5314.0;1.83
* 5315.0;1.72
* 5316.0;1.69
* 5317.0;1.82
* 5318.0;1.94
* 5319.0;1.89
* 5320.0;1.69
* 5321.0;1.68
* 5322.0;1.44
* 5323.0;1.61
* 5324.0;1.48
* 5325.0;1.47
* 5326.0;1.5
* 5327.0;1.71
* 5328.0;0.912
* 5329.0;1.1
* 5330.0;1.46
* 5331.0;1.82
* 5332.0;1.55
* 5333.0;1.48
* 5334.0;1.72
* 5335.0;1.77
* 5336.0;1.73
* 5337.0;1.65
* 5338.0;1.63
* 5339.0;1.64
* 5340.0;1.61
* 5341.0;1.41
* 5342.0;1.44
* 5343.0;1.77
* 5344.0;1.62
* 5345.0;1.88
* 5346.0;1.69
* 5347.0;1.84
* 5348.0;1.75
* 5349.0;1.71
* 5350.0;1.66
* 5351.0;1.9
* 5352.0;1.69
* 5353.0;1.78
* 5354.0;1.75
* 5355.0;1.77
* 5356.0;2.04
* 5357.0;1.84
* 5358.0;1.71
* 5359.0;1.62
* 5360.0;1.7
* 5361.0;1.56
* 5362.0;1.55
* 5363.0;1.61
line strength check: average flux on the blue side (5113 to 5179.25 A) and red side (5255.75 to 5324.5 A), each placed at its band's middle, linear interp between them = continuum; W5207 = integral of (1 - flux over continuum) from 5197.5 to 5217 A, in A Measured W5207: 0.9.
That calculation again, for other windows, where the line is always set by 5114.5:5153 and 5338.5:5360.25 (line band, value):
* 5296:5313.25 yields -0.8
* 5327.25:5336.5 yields 1.0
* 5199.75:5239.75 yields 1.0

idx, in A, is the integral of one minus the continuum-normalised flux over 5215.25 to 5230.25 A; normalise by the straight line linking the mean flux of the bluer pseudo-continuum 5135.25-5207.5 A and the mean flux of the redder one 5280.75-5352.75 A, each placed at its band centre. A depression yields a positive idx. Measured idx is -1.2 A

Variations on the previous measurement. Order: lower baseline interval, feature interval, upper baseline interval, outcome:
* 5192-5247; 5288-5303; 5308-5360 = -0.7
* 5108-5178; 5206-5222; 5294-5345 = 0.2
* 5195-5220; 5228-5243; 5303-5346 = -1.8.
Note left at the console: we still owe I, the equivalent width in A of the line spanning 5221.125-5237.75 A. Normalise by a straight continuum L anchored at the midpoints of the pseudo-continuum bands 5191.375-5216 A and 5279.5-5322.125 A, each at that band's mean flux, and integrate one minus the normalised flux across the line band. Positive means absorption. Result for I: -0.8 A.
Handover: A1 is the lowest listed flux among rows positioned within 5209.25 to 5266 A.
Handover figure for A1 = 1.15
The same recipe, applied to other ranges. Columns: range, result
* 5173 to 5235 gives 0.419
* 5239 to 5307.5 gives 0.834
